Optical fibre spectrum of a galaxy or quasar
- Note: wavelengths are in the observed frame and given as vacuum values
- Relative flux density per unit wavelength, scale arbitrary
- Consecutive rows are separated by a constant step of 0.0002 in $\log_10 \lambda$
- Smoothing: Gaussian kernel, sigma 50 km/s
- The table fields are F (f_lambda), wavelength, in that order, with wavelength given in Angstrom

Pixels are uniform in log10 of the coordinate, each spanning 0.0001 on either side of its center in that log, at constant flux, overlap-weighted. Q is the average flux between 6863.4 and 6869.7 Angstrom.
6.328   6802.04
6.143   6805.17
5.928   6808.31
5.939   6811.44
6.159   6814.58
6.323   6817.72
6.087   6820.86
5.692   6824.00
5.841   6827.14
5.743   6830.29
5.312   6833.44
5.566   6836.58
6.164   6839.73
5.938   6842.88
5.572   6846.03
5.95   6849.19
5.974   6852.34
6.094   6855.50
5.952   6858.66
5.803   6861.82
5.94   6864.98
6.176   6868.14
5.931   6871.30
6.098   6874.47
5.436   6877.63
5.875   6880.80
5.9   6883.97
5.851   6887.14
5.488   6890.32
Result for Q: 6.06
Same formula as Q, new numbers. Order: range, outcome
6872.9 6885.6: 5.83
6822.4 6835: 5.65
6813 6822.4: 6.19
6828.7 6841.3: 5.7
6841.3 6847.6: 5.76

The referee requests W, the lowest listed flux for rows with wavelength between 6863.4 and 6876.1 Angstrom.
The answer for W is 5.931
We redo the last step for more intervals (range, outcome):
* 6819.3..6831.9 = 5.692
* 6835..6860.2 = 5.566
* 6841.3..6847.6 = 5.572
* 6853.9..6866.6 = 5.803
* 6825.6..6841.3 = 5.312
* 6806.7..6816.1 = 5.928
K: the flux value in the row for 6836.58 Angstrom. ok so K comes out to 5.566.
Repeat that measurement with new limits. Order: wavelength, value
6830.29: 5.743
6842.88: 5.938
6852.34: 5.974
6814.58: 6.159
